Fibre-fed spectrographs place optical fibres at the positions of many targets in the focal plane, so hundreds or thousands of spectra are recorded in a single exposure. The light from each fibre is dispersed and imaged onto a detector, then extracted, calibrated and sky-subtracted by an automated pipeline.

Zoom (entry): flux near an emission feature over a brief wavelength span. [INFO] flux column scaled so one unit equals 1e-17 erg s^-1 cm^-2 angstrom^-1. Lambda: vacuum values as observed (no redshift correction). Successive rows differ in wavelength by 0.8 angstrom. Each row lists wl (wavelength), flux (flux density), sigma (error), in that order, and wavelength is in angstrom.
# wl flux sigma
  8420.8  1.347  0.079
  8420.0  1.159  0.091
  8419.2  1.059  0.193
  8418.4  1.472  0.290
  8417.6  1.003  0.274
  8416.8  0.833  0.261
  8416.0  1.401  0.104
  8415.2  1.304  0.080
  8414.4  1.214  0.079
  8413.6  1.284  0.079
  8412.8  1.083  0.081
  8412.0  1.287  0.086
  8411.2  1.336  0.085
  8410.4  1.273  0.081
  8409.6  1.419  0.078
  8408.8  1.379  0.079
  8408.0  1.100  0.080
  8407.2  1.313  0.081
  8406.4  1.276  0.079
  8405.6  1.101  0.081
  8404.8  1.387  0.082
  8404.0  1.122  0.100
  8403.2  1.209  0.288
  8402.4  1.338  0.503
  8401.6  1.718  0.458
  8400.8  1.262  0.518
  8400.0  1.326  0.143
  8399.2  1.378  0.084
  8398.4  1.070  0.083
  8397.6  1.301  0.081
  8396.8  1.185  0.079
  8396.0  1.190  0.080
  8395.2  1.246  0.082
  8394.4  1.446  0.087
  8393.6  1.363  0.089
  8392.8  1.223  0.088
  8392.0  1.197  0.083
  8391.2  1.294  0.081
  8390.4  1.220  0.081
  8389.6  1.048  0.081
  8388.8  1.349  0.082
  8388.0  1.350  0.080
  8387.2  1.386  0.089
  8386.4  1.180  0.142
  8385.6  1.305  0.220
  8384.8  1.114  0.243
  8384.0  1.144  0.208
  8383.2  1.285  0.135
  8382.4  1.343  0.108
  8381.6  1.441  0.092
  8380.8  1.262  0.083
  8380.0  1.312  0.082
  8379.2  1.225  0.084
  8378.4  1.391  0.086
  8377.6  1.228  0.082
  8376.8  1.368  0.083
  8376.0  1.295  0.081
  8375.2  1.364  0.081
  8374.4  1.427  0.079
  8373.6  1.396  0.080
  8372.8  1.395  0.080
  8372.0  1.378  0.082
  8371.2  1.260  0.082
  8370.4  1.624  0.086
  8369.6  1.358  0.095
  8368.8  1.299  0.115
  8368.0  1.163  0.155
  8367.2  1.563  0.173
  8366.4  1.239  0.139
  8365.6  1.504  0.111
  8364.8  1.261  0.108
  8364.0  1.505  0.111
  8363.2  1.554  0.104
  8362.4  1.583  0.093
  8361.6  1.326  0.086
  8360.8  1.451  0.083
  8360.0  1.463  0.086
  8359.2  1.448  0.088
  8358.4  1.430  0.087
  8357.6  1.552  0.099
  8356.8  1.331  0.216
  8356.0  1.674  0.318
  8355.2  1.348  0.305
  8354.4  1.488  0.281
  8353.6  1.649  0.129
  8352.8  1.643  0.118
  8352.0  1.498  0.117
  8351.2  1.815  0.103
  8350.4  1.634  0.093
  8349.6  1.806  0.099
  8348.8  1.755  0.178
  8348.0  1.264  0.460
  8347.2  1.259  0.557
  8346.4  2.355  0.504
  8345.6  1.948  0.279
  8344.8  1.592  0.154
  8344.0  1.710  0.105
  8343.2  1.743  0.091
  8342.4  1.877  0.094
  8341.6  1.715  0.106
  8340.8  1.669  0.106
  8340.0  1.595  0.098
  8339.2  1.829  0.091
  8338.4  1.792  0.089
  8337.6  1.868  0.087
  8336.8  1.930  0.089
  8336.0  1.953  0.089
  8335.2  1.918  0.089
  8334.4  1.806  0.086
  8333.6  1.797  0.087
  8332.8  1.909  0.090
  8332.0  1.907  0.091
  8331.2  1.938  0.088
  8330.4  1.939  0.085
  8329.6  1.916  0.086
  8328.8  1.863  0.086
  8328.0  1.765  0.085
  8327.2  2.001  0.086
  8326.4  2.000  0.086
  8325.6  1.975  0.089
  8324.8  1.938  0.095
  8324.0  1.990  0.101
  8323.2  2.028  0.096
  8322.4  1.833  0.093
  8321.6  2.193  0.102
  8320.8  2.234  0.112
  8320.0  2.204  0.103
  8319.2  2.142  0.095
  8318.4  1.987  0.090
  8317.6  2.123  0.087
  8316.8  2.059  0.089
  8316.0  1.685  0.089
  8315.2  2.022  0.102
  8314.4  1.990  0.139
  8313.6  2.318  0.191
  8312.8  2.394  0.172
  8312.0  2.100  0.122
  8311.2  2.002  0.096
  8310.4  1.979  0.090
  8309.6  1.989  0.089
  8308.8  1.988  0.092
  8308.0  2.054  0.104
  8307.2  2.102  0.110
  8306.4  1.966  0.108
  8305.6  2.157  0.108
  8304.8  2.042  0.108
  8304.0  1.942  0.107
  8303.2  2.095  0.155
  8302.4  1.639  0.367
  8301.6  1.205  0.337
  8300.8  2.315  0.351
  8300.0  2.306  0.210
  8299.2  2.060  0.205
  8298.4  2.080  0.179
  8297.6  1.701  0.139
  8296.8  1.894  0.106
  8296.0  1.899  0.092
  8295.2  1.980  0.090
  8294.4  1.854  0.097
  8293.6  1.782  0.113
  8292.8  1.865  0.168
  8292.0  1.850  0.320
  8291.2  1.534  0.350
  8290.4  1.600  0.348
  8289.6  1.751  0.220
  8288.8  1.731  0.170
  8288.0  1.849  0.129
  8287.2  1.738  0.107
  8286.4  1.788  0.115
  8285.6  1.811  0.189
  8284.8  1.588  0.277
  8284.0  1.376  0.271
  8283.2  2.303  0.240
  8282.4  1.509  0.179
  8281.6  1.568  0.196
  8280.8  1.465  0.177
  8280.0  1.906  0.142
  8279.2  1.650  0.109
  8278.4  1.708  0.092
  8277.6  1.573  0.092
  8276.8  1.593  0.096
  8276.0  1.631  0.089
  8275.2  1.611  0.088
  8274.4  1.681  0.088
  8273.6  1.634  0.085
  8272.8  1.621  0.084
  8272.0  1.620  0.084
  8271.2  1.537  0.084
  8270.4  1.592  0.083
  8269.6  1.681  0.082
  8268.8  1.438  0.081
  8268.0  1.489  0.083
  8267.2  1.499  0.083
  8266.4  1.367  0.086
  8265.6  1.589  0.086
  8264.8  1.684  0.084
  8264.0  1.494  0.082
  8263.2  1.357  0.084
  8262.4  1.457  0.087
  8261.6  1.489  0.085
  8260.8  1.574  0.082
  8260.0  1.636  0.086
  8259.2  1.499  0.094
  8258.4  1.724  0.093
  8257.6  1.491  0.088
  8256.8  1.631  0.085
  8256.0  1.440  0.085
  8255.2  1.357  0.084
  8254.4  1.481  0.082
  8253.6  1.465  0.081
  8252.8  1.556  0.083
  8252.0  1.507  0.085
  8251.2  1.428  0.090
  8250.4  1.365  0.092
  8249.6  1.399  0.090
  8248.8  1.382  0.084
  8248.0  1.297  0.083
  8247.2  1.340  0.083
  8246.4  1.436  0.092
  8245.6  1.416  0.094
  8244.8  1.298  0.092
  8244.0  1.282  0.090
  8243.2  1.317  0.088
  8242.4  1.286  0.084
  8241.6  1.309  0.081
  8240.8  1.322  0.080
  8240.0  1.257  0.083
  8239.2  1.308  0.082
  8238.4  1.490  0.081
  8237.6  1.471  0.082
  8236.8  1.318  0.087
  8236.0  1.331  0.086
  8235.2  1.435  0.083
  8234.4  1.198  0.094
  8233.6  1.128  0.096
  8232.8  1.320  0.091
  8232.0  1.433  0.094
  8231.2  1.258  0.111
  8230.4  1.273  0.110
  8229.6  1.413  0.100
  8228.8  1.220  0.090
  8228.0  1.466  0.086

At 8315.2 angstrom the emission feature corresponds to Mg II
